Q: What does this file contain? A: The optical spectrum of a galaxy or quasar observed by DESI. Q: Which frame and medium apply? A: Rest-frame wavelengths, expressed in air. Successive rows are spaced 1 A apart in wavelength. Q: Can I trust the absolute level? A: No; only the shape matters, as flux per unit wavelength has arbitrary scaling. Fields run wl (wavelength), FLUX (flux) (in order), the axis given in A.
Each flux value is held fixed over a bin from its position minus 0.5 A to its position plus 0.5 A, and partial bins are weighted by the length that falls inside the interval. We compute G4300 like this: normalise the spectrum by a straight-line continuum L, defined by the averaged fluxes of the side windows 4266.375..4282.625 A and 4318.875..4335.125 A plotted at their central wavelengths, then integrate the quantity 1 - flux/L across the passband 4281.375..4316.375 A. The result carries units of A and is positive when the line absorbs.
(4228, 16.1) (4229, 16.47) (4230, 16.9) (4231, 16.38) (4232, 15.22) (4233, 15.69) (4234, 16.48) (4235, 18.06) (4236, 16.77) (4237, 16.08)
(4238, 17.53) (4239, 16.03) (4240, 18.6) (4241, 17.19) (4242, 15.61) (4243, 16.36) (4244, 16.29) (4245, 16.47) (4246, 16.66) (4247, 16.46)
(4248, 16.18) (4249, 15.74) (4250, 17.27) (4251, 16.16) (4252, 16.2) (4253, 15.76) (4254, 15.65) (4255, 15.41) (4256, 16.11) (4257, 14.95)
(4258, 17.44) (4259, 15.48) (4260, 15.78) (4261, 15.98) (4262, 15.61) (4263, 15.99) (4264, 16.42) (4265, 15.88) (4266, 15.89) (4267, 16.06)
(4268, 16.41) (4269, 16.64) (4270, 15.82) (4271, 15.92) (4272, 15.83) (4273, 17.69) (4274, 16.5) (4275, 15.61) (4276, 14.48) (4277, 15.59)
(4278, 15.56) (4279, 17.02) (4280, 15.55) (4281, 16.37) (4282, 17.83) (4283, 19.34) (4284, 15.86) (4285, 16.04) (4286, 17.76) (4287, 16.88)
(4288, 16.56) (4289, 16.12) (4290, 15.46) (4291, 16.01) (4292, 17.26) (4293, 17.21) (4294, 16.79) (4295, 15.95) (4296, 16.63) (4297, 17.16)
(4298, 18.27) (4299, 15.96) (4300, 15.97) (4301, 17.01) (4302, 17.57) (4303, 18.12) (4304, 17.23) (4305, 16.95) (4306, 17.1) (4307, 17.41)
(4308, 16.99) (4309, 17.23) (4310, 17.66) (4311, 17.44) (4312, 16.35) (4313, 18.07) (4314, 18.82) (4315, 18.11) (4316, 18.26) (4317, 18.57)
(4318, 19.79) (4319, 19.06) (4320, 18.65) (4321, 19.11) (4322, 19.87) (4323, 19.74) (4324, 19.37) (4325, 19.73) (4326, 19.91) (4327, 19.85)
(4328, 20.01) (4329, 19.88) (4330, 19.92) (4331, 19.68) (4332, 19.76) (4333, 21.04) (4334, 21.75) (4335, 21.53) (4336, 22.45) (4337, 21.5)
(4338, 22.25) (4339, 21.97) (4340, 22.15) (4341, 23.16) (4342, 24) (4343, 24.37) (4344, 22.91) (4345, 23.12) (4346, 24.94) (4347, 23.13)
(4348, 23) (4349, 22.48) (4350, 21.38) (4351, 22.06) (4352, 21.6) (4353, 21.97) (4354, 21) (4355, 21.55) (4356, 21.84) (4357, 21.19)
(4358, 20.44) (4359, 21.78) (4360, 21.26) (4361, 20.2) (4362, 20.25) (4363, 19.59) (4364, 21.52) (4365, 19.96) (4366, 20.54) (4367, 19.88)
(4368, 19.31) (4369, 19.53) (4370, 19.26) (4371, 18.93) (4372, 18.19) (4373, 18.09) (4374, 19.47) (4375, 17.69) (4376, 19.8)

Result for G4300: 1.5 A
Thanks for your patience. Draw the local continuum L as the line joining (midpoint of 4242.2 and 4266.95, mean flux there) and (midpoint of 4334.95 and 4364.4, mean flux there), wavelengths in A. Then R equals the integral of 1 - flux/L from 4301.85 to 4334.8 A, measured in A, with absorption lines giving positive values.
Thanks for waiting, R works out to 2.1 A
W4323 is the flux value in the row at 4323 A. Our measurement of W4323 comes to 19.74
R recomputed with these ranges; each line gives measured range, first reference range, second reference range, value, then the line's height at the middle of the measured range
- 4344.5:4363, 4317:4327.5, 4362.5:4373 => -2.1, 19.6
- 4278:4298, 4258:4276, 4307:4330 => 0.5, 17.2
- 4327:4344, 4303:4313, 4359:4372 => -2.7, 18.6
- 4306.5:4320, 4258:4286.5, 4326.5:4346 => 1.2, 19.8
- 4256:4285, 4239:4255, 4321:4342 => 2.3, 17.6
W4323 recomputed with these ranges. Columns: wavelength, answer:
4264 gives 16.42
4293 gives 17.21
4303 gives 18.12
